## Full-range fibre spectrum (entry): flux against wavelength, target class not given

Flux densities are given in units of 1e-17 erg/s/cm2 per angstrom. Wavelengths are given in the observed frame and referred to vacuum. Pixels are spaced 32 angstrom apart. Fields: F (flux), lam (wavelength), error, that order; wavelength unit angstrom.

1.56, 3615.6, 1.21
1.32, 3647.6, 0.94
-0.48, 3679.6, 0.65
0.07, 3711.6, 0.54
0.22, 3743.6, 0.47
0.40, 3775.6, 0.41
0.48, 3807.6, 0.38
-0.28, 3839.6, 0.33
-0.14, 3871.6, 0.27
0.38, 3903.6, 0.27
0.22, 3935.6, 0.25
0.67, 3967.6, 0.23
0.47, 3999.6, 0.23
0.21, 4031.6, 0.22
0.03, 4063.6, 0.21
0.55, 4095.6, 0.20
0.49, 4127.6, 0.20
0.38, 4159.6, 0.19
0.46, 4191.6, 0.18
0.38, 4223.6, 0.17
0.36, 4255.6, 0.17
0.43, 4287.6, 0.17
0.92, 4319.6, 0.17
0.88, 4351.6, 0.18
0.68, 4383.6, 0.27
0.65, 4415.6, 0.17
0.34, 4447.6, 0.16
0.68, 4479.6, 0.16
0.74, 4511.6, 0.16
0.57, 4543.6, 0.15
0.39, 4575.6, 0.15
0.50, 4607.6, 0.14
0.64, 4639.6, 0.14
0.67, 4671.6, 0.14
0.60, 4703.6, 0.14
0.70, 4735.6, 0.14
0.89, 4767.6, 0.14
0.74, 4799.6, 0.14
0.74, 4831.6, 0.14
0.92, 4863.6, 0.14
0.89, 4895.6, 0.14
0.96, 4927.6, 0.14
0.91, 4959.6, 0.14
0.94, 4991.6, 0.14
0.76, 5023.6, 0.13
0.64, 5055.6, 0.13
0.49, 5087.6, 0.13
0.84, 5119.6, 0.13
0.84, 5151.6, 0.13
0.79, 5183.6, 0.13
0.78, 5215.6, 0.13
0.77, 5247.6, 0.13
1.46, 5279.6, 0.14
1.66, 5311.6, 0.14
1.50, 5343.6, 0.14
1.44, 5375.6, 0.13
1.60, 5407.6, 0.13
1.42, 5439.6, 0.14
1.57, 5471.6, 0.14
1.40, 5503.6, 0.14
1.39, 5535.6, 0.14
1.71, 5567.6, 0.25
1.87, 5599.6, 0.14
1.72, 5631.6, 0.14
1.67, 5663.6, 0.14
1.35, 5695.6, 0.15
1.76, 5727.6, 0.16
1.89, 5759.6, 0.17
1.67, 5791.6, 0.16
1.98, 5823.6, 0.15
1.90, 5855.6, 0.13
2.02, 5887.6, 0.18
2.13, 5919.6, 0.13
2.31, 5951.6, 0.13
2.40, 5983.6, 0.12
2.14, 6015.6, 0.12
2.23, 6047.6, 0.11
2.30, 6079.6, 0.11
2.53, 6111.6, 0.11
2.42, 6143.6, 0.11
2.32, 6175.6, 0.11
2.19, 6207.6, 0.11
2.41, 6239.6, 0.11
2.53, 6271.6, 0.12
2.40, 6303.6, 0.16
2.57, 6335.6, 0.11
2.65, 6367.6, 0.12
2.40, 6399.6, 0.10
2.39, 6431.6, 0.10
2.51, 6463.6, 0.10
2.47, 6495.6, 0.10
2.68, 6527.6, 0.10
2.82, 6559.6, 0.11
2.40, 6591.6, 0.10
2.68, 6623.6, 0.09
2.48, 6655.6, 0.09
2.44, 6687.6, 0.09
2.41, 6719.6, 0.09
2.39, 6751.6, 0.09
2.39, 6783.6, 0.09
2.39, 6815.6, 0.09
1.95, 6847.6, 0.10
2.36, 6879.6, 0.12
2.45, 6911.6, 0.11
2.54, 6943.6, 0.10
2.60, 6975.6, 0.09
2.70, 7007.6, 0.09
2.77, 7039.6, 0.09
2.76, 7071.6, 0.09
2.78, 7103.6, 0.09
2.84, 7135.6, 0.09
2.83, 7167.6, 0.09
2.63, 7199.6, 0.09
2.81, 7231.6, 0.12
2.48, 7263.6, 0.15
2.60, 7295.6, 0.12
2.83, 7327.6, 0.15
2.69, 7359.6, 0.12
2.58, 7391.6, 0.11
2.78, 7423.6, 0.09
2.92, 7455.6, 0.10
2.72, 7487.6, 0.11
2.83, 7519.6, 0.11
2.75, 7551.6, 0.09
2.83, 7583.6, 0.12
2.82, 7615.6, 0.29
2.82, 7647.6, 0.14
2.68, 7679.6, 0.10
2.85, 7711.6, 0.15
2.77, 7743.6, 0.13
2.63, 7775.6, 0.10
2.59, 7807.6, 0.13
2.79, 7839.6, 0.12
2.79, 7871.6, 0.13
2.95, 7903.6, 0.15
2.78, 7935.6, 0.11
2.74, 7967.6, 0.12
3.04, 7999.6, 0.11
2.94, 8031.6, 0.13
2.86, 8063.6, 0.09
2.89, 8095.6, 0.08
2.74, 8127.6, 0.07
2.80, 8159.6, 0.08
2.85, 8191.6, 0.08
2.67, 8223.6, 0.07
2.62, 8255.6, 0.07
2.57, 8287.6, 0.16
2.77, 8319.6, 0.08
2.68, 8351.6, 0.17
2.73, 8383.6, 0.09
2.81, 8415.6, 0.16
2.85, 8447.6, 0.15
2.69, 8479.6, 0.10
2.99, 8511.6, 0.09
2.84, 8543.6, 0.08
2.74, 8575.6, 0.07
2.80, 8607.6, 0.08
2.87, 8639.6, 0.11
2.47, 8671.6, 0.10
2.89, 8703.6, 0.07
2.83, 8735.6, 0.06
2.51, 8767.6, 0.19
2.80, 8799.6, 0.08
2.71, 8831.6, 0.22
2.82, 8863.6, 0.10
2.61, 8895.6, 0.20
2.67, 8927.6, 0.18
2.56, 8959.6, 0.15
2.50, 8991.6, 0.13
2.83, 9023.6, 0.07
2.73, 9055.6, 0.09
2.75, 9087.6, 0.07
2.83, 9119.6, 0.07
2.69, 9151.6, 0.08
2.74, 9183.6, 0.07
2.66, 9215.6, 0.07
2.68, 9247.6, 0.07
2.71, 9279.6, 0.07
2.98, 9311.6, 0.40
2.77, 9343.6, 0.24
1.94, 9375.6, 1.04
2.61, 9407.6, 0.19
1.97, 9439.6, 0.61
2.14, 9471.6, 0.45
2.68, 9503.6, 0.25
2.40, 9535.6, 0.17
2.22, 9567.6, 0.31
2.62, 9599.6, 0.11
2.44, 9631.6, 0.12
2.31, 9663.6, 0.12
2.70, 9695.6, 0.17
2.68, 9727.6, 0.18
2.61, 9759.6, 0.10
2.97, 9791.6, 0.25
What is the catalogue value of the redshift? 0.32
